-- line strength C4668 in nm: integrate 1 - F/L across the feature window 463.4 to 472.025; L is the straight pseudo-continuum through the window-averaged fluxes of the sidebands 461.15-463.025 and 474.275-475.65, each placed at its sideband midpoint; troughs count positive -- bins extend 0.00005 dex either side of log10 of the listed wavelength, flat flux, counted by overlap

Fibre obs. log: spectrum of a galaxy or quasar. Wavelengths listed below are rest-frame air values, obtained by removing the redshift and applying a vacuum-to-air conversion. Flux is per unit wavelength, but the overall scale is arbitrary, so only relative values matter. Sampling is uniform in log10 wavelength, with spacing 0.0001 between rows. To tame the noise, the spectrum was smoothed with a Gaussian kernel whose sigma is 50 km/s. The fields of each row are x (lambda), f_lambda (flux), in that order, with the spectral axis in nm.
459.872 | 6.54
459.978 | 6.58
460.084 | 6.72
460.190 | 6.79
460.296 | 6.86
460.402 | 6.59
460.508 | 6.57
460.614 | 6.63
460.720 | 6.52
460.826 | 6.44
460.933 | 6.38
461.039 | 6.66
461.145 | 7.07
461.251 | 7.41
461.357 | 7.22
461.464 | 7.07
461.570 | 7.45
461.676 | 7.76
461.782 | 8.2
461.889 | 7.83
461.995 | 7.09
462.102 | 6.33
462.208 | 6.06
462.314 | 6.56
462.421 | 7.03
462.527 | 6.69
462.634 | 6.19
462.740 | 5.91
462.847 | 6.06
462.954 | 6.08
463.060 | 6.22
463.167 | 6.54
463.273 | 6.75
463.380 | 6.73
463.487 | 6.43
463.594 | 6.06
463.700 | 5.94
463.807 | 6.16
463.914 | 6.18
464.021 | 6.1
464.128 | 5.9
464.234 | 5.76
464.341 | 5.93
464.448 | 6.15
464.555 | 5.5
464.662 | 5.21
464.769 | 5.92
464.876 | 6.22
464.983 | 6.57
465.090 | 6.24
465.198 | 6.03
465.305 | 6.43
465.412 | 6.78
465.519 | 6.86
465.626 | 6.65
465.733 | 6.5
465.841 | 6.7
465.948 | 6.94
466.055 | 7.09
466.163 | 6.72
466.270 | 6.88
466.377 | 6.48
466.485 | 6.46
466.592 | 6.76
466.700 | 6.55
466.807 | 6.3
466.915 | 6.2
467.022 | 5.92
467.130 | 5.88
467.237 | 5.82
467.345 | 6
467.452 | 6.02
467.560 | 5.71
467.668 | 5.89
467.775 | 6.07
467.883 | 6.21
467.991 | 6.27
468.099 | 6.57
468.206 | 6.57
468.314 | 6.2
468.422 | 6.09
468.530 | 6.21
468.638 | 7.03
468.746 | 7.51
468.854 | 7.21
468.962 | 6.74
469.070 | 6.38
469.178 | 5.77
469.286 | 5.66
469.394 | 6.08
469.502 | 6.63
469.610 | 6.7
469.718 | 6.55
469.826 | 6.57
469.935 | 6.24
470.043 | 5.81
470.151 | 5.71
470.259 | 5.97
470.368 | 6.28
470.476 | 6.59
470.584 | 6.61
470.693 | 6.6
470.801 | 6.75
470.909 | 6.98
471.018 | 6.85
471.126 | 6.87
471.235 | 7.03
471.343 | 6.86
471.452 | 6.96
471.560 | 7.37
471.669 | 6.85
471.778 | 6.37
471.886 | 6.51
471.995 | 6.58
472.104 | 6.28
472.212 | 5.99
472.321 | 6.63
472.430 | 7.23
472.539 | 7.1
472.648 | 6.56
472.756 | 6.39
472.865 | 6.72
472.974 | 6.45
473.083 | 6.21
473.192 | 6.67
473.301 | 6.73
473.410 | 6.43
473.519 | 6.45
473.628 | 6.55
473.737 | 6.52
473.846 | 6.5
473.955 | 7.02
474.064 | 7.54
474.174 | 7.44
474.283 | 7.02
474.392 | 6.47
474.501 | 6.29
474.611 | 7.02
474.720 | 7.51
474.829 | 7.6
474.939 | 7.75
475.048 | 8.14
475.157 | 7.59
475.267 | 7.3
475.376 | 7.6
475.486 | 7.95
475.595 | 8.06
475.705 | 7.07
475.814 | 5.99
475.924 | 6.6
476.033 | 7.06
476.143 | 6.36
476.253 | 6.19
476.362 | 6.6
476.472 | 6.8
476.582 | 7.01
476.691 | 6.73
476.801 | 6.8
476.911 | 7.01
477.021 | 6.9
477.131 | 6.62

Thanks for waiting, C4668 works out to 0.887 nm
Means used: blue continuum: 6.88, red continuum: 7.42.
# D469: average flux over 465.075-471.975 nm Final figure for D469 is 6.47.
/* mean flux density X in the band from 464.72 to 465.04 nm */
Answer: 6.24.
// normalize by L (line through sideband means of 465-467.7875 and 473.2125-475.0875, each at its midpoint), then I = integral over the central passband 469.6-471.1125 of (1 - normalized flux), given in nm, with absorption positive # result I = 0.06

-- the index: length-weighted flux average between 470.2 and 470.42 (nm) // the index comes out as 6.1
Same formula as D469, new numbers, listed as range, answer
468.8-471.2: 6.44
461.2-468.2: 6.43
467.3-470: 6.35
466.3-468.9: 6.33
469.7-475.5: 6.78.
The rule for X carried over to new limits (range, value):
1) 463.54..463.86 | 6.06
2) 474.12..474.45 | 6.98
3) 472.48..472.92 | 6.7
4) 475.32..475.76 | 7.67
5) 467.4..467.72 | 5.86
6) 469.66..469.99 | 6.45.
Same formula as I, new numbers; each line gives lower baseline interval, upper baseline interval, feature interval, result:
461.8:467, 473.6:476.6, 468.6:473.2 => 0.151 nm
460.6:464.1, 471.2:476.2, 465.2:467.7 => 0.122 nm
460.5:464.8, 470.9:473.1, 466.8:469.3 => 0.133 nm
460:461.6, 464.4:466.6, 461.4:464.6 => 0.069 nm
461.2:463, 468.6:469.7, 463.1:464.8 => 0.179 nm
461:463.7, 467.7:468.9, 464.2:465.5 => 0.112 nm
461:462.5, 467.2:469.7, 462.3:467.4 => 0.332 nm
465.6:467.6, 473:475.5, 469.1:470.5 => 0.099 nm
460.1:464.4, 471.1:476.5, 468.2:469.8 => 0.065 nm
